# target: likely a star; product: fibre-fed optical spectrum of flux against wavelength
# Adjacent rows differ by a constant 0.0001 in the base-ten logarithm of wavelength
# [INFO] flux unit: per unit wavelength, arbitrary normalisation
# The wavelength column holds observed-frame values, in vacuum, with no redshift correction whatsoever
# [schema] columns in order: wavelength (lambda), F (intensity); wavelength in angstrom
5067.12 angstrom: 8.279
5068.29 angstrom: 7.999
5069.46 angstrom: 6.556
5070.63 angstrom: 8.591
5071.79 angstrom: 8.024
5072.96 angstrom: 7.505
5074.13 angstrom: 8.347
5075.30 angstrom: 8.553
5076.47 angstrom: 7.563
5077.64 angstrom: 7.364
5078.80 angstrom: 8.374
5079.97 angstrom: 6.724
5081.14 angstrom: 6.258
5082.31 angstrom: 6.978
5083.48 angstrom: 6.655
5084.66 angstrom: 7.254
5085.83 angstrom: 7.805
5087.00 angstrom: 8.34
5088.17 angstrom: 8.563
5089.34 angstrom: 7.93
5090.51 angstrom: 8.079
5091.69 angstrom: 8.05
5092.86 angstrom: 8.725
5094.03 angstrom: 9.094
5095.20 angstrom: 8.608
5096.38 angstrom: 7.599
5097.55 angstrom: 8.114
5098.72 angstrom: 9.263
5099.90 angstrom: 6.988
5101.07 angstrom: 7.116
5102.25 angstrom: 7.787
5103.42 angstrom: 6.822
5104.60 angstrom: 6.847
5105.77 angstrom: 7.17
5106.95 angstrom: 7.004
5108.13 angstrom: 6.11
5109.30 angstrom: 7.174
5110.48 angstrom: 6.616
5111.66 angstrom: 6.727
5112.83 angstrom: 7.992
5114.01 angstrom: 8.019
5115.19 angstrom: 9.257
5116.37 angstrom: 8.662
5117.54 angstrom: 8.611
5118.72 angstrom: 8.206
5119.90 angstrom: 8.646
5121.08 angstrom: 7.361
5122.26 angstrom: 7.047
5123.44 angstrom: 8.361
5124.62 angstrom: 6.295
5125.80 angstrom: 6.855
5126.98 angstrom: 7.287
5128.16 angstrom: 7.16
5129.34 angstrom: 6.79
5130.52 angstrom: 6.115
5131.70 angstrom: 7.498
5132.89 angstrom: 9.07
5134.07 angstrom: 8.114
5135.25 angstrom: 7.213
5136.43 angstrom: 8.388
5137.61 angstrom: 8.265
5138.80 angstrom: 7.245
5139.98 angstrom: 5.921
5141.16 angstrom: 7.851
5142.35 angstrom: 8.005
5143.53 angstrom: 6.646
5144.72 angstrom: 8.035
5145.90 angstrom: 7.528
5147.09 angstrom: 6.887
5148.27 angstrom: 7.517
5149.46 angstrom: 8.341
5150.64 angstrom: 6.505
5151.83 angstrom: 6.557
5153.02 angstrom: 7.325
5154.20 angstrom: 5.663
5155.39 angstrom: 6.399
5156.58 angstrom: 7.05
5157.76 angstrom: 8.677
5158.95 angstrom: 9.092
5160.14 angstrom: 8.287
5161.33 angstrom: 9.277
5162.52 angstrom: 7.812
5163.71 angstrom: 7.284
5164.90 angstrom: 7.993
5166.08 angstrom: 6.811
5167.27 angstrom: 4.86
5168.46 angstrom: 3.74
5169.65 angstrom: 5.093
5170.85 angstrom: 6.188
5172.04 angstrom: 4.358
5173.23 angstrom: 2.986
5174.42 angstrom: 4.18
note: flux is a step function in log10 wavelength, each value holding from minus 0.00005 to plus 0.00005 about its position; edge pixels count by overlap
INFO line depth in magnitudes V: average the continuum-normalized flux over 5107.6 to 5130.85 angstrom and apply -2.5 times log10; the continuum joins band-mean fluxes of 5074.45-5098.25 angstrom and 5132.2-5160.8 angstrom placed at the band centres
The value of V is 0.03 mag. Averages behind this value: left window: 7.85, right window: 7.53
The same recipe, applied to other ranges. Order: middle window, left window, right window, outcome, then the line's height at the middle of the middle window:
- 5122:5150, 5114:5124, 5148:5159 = 0.04 mag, 7.74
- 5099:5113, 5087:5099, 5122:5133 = 0.13 mag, 7.93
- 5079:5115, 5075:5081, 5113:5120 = 0.06 mag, 8.04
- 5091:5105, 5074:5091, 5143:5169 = -0.05 mag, 7.54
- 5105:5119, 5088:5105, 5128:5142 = 0.02 mag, 7.78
